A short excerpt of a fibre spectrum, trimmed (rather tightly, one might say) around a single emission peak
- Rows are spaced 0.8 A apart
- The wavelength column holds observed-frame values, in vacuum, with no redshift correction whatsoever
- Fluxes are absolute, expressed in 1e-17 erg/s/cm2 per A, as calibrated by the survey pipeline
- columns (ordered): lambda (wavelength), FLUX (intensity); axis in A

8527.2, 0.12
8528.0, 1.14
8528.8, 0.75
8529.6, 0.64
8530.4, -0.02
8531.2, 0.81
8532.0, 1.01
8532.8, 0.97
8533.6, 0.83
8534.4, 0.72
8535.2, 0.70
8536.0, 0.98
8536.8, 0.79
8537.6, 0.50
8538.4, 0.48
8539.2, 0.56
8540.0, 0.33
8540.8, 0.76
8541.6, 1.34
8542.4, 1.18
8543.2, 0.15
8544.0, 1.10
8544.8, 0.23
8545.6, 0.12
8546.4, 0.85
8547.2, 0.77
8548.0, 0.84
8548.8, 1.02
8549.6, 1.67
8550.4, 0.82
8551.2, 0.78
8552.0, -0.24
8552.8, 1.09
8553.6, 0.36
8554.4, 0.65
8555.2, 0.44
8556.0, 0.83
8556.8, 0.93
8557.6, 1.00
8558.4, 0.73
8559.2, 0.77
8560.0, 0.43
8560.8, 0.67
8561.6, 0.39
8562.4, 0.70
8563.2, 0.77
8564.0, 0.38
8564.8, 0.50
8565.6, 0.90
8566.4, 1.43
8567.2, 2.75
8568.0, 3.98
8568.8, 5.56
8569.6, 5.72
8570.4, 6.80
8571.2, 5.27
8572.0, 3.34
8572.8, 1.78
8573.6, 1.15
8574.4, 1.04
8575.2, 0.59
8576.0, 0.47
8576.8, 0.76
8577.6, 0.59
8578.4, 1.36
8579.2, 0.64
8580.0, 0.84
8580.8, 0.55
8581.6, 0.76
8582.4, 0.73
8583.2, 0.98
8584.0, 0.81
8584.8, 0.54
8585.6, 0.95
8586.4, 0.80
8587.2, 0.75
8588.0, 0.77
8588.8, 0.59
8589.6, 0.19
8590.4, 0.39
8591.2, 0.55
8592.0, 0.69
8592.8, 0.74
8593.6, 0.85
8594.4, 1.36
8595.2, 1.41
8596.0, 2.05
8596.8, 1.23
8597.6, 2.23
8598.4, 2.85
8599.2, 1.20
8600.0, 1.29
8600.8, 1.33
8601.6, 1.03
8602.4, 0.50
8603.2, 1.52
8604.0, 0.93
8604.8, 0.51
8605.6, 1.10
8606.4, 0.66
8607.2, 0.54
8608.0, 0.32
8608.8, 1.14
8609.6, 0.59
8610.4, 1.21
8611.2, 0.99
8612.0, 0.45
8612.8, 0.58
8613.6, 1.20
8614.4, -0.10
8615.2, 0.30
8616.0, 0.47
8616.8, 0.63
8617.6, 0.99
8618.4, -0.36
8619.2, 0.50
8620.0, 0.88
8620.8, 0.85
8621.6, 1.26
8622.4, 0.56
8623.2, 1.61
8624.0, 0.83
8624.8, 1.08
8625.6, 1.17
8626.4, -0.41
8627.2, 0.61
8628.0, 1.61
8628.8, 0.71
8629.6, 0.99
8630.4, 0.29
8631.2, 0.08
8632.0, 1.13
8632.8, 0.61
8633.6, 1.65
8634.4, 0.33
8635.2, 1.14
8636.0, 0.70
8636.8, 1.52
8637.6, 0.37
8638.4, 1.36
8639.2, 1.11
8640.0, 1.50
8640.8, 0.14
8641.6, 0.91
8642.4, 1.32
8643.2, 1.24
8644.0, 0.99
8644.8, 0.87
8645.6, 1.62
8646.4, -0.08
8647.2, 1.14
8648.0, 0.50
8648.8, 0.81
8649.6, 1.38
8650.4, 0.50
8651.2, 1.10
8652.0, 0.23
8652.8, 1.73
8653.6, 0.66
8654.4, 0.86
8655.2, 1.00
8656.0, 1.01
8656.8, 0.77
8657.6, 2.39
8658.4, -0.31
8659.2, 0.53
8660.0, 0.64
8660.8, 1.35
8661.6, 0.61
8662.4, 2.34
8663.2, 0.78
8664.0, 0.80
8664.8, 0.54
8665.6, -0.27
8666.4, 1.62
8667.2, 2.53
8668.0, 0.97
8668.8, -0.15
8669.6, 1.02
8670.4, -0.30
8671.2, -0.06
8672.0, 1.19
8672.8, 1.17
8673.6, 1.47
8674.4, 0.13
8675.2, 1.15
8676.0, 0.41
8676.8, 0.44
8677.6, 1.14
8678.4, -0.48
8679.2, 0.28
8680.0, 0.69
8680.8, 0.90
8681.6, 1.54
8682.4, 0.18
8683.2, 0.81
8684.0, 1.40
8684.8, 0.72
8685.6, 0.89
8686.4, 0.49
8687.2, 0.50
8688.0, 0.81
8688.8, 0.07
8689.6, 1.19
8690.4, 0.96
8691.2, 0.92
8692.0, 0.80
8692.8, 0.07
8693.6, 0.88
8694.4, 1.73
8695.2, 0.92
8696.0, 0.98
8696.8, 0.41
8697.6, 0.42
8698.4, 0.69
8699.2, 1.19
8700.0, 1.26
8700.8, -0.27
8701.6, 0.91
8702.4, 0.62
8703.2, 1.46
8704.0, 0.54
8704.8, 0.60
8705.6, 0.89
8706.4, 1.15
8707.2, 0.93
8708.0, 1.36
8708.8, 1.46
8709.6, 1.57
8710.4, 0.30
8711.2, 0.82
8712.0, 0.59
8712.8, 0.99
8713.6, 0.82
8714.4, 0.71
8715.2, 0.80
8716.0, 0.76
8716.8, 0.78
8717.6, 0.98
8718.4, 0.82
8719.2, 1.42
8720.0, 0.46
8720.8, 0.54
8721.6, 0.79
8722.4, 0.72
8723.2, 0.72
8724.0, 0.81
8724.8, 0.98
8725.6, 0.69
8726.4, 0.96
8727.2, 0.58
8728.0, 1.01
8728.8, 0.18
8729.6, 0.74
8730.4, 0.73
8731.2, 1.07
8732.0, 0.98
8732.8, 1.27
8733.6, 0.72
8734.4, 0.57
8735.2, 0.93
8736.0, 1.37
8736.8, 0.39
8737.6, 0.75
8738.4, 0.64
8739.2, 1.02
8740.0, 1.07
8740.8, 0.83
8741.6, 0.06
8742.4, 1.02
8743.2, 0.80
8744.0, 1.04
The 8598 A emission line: [N II]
